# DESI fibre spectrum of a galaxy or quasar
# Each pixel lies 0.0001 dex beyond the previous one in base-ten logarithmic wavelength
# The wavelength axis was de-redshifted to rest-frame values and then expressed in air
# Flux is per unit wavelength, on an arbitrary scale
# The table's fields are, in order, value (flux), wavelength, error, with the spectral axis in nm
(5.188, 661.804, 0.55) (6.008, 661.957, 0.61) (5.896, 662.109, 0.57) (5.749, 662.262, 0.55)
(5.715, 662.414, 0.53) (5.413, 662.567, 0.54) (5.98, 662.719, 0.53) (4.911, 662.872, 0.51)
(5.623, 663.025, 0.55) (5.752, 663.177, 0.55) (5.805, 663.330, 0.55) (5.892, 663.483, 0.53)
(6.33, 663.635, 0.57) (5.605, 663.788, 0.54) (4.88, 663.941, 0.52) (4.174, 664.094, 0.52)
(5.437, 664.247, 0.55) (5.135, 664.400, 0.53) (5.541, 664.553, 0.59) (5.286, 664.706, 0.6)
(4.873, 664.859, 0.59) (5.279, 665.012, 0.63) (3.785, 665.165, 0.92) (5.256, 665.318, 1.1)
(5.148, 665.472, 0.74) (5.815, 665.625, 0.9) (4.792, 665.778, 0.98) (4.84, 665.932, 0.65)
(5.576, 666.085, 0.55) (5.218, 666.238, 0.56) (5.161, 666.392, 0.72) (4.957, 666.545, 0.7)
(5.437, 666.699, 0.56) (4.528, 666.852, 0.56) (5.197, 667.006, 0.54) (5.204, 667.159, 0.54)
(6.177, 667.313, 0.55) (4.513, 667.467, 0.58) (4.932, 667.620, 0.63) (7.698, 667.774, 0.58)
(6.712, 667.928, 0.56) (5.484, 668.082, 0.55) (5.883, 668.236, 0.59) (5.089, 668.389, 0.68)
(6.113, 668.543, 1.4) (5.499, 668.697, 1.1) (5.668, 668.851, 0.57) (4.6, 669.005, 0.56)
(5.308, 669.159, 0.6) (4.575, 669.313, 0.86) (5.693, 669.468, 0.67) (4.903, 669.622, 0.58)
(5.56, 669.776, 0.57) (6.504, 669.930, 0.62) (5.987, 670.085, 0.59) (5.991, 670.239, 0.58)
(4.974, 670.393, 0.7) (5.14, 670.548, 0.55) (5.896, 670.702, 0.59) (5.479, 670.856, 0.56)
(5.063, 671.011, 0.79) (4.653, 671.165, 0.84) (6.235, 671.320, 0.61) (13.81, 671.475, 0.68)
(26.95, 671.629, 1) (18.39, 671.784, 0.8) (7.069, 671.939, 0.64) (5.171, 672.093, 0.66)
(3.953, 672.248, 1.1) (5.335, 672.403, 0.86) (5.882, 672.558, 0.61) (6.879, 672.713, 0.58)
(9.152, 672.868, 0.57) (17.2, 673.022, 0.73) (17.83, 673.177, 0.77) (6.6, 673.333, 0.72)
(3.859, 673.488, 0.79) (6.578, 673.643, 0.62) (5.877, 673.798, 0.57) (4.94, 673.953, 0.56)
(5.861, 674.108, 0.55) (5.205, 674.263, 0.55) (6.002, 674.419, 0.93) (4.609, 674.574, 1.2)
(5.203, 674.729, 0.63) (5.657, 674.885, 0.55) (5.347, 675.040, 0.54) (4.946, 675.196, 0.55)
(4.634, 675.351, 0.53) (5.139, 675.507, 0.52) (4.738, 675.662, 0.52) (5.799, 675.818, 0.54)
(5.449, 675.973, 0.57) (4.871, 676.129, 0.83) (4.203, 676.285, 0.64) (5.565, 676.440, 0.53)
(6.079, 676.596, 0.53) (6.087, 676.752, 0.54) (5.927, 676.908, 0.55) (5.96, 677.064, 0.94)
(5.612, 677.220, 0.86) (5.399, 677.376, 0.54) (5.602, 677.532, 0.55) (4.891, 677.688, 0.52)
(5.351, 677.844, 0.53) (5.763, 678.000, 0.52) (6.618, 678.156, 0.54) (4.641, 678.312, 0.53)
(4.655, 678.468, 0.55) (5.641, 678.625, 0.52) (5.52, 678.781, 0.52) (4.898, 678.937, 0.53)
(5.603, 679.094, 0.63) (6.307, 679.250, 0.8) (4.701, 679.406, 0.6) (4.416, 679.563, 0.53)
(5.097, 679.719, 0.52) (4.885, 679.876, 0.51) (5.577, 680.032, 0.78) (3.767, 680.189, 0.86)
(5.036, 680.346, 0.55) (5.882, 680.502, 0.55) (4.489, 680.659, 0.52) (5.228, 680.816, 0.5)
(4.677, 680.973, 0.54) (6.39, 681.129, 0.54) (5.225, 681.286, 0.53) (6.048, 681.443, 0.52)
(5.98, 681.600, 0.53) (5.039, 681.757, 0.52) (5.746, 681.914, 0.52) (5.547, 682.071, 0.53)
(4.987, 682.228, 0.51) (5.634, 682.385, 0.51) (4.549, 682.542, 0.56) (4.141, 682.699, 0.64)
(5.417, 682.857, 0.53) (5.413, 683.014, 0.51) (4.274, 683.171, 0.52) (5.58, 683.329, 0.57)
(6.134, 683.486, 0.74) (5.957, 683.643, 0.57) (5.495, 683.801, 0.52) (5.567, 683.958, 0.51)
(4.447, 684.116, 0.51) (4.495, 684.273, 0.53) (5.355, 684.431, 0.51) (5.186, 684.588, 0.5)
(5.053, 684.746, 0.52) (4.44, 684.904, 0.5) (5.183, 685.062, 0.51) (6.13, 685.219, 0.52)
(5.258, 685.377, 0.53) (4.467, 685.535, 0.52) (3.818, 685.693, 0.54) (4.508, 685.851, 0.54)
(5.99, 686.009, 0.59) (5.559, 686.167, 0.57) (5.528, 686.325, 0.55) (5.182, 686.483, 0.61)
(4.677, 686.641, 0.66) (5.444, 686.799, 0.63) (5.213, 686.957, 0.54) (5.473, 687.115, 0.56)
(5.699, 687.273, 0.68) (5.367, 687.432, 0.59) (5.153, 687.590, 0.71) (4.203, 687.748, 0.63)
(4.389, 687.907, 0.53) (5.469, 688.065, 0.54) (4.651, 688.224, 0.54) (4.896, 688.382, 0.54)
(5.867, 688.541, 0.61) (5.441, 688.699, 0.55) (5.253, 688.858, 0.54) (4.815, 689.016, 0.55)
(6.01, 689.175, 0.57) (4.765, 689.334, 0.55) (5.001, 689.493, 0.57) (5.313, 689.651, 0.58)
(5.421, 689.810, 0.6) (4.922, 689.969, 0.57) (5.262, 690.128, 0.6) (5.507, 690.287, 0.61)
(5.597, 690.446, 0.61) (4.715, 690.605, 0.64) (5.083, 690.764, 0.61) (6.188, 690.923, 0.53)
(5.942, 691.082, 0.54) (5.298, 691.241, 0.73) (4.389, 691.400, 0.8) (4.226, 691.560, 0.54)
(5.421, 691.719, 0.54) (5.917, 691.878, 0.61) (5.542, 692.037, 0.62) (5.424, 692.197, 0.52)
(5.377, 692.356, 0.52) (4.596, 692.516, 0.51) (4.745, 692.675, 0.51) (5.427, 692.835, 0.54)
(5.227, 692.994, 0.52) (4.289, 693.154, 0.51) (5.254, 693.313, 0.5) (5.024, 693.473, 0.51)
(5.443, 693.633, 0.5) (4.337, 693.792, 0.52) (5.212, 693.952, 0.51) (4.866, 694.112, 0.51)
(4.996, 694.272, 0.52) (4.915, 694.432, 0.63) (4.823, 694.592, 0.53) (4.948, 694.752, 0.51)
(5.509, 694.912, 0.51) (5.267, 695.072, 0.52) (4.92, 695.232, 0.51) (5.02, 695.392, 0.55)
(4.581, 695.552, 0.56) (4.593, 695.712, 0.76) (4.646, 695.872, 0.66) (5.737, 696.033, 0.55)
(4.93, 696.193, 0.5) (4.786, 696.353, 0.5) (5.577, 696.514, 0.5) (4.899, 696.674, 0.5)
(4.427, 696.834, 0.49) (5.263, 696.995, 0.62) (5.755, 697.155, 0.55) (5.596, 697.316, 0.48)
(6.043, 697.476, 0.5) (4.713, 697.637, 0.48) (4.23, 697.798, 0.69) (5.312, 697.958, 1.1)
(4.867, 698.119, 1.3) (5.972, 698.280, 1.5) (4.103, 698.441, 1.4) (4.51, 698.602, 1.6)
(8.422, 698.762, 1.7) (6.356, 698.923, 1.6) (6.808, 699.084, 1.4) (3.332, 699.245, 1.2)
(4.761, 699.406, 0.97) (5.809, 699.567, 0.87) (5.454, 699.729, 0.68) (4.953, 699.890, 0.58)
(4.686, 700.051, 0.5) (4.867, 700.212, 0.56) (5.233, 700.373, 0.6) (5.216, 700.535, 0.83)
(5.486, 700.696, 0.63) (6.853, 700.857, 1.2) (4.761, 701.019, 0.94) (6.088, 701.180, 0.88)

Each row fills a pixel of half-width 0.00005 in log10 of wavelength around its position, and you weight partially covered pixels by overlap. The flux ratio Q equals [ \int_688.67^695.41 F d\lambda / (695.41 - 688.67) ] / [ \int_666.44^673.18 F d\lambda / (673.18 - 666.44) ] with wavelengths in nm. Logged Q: 0.74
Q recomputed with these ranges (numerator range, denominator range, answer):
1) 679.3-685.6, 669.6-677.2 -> 0.75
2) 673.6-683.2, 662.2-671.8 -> 0.88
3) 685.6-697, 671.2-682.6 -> 0.80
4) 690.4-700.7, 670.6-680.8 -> 0.80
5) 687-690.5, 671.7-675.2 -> 0.71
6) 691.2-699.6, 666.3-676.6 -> 0.79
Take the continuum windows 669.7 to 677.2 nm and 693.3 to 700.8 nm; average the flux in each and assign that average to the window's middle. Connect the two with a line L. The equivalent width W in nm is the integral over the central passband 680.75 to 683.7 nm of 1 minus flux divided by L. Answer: 0.433 nm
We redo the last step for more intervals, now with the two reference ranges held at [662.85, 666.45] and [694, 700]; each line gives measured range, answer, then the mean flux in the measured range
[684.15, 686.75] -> 0.08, 5.05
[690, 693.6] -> -0.01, 5.2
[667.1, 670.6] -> -0.22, 5.58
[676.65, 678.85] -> -0.14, 5.55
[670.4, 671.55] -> -0.27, 6.49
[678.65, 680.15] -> 0.01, 5.2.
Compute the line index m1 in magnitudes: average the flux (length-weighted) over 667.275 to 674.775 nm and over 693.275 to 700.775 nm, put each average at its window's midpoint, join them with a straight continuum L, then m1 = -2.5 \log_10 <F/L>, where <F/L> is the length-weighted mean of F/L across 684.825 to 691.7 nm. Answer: 0.12 mag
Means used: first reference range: 7.01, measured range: 5.16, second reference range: 5.16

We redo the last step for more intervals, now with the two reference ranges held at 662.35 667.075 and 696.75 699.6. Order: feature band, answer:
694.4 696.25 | 0.07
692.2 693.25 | 0.07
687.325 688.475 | 0.09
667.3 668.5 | -0.10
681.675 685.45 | 0.02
